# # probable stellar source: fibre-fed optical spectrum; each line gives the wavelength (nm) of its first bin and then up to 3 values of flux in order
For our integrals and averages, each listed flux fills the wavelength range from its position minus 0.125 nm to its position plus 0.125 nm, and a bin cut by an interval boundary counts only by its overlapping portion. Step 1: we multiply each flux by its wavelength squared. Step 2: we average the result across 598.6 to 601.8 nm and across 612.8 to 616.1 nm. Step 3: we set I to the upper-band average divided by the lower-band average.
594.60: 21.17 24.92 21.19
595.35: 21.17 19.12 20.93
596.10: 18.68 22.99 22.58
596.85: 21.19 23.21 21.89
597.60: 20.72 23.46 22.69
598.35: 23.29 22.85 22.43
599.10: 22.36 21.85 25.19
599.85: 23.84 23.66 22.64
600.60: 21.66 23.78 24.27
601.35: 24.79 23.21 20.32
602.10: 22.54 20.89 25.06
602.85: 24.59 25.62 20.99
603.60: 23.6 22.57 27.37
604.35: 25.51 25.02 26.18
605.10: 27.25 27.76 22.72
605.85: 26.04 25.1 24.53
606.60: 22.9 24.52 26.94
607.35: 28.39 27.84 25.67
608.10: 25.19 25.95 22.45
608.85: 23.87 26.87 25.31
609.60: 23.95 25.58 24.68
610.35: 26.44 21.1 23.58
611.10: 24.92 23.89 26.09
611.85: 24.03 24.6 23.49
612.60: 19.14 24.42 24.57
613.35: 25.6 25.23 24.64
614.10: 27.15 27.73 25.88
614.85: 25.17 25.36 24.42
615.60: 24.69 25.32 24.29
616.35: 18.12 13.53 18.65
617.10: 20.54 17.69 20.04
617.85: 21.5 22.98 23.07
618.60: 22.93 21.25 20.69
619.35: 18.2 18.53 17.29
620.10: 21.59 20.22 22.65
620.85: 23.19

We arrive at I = 1.15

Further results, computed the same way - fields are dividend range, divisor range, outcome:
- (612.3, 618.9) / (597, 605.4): 1.02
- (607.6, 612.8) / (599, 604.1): 1.08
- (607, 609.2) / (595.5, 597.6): 1.26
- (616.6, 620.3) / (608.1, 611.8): 0.84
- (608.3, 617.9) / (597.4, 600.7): 1.08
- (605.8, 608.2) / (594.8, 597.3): 1.24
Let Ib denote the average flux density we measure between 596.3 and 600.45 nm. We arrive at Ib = 22.8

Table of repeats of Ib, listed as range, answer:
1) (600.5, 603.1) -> 23.2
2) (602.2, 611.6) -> 24.9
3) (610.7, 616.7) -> 24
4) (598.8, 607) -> 24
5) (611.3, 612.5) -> 24.3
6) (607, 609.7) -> 25.7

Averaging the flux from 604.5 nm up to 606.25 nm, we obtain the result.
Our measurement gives 25.7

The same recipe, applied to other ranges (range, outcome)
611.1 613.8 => 24.2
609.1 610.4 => 25.3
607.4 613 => 24.6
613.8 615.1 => 26.1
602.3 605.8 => 24.8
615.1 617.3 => 21.3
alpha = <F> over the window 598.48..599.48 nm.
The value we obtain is 22.4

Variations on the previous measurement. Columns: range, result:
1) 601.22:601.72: 24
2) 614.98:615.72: 24.8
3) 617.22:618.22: 20.5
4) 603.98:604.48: 26.4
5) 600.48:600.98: 22.7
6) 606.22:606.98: 24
